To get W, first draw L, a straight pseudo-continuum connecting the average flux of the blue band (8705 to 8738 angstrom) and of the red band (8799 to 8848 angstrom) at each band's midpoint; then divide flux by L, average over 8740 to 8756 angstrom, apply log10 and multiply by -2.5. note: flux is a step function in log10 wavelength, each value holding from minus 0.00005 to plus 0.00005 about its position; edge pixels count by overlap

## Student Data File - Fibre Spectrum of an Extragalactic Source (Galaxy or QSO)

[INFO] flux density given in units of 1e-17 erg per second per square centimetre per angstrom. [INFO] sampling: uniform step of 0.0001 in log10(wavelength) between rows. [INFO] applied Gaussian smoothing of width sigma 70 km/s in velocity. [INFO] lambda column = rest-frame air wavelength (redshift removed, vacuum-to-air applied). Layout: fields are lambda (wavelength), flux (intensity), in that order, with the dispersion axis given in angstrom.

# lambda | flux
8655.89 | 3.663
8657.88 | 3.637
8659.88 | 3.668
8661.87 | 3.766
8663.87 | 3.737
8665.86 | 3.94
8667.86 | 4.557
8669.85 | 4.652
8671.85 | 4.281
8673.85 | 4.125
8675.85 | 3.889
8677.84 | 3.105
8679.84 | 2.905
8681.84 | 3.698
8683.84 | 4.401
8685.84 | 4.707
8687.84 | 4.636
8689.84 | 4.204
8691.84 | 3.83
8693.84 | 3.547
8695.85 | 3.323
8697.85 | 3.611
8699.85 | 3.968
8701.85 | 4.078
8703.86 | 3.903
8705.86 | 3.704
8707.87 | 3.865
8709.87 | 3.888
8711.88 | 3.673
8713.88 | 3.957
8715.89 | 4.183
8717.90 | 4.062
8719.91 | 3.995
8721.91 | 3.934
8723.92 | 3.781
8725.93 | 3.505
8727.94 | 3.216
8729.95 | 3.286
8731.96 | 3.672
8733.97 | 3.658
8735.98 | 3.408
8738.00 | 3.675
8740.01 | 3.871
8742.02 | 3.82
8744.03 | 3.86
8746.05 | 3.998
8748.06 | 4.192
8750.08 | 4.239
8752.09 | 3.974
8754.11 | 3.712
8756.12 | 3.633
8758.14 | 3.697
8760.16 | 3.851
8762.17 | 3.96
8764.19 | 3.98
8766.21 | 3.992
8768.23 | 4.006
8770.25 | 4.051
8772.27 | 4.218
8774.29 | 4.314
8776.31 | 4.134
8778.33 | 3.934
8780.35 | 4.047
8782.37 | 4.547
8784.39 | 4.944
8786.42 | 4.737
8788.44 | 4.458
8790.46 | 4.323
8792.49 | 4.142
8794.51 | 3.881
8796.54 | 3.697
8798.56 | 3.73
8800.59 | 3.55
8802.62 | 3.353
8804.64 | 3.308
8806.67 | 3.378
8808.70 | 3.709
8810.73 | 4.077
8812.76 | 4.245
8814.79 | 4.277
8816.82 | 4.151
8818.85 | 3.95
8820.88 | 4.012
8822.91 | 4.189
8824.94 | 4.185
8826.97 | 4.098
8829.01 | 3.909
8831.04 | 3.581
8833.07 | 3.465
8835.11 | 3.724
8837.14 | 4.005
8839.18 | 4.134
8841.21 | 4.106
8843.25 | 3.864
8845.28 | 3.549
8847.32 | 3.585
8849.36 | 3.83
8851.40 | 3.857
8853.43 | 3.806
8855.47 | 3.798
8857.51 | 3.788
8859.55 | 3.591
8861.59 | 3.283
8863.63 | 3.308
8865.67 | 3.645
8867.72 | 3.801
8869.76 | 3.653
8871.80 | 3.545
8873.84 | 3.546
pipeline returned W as -0.05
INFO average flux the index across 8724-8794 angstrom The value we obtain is 3.97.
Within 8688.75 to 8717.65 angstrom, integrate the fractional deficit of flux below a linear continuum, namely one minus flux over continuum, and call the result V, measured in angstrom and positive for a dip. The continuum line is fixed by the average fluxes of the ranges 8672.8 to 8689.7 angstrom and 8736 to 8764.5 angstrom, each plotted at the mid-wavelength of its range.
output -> 0.6 angstrom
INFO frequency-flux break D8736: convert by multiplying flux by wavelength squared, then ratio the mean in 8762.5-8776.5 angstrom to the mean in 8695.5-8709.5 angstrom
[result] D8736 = 1.09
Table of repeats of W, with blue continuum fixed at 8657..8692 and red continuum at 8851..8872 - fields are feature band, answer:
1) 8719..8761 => 0.03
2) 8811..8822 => -0.11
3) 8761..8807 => -0.07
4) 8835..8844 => -0.09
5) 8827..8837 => -0.01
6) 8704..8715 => 0.03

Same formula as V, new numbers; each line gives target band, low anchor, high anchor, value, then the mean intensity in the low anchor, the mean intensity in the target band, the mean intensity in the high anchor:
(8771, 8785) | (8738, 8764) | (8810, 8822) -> -1.0 angstrom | 3.9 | 4.28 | 4.12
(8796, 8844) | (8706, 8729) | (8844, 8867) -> -2.3 angstrom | 3.82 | 3.86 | 3.64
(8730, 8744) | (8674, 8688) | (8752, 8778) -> 0.9 angstrom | 3.88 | 3.67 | 3.96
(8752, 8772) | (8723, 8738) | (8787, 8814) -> -1.2 angstrom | 3.51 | 3.89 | 3.85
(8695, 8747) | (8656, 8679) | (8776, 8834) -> 2.5 angstrom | 3.92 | 3.77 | 4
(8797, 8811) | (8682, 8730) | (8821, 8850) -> 1.1 angstrom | 3.89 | 3.56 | 3.88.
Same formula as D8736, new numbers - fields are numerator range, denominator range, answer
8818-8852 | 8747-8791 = 0.95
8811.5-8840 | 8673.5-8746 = 1.08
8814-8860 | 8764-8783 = 0.96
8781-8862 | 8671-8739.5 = 1.06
